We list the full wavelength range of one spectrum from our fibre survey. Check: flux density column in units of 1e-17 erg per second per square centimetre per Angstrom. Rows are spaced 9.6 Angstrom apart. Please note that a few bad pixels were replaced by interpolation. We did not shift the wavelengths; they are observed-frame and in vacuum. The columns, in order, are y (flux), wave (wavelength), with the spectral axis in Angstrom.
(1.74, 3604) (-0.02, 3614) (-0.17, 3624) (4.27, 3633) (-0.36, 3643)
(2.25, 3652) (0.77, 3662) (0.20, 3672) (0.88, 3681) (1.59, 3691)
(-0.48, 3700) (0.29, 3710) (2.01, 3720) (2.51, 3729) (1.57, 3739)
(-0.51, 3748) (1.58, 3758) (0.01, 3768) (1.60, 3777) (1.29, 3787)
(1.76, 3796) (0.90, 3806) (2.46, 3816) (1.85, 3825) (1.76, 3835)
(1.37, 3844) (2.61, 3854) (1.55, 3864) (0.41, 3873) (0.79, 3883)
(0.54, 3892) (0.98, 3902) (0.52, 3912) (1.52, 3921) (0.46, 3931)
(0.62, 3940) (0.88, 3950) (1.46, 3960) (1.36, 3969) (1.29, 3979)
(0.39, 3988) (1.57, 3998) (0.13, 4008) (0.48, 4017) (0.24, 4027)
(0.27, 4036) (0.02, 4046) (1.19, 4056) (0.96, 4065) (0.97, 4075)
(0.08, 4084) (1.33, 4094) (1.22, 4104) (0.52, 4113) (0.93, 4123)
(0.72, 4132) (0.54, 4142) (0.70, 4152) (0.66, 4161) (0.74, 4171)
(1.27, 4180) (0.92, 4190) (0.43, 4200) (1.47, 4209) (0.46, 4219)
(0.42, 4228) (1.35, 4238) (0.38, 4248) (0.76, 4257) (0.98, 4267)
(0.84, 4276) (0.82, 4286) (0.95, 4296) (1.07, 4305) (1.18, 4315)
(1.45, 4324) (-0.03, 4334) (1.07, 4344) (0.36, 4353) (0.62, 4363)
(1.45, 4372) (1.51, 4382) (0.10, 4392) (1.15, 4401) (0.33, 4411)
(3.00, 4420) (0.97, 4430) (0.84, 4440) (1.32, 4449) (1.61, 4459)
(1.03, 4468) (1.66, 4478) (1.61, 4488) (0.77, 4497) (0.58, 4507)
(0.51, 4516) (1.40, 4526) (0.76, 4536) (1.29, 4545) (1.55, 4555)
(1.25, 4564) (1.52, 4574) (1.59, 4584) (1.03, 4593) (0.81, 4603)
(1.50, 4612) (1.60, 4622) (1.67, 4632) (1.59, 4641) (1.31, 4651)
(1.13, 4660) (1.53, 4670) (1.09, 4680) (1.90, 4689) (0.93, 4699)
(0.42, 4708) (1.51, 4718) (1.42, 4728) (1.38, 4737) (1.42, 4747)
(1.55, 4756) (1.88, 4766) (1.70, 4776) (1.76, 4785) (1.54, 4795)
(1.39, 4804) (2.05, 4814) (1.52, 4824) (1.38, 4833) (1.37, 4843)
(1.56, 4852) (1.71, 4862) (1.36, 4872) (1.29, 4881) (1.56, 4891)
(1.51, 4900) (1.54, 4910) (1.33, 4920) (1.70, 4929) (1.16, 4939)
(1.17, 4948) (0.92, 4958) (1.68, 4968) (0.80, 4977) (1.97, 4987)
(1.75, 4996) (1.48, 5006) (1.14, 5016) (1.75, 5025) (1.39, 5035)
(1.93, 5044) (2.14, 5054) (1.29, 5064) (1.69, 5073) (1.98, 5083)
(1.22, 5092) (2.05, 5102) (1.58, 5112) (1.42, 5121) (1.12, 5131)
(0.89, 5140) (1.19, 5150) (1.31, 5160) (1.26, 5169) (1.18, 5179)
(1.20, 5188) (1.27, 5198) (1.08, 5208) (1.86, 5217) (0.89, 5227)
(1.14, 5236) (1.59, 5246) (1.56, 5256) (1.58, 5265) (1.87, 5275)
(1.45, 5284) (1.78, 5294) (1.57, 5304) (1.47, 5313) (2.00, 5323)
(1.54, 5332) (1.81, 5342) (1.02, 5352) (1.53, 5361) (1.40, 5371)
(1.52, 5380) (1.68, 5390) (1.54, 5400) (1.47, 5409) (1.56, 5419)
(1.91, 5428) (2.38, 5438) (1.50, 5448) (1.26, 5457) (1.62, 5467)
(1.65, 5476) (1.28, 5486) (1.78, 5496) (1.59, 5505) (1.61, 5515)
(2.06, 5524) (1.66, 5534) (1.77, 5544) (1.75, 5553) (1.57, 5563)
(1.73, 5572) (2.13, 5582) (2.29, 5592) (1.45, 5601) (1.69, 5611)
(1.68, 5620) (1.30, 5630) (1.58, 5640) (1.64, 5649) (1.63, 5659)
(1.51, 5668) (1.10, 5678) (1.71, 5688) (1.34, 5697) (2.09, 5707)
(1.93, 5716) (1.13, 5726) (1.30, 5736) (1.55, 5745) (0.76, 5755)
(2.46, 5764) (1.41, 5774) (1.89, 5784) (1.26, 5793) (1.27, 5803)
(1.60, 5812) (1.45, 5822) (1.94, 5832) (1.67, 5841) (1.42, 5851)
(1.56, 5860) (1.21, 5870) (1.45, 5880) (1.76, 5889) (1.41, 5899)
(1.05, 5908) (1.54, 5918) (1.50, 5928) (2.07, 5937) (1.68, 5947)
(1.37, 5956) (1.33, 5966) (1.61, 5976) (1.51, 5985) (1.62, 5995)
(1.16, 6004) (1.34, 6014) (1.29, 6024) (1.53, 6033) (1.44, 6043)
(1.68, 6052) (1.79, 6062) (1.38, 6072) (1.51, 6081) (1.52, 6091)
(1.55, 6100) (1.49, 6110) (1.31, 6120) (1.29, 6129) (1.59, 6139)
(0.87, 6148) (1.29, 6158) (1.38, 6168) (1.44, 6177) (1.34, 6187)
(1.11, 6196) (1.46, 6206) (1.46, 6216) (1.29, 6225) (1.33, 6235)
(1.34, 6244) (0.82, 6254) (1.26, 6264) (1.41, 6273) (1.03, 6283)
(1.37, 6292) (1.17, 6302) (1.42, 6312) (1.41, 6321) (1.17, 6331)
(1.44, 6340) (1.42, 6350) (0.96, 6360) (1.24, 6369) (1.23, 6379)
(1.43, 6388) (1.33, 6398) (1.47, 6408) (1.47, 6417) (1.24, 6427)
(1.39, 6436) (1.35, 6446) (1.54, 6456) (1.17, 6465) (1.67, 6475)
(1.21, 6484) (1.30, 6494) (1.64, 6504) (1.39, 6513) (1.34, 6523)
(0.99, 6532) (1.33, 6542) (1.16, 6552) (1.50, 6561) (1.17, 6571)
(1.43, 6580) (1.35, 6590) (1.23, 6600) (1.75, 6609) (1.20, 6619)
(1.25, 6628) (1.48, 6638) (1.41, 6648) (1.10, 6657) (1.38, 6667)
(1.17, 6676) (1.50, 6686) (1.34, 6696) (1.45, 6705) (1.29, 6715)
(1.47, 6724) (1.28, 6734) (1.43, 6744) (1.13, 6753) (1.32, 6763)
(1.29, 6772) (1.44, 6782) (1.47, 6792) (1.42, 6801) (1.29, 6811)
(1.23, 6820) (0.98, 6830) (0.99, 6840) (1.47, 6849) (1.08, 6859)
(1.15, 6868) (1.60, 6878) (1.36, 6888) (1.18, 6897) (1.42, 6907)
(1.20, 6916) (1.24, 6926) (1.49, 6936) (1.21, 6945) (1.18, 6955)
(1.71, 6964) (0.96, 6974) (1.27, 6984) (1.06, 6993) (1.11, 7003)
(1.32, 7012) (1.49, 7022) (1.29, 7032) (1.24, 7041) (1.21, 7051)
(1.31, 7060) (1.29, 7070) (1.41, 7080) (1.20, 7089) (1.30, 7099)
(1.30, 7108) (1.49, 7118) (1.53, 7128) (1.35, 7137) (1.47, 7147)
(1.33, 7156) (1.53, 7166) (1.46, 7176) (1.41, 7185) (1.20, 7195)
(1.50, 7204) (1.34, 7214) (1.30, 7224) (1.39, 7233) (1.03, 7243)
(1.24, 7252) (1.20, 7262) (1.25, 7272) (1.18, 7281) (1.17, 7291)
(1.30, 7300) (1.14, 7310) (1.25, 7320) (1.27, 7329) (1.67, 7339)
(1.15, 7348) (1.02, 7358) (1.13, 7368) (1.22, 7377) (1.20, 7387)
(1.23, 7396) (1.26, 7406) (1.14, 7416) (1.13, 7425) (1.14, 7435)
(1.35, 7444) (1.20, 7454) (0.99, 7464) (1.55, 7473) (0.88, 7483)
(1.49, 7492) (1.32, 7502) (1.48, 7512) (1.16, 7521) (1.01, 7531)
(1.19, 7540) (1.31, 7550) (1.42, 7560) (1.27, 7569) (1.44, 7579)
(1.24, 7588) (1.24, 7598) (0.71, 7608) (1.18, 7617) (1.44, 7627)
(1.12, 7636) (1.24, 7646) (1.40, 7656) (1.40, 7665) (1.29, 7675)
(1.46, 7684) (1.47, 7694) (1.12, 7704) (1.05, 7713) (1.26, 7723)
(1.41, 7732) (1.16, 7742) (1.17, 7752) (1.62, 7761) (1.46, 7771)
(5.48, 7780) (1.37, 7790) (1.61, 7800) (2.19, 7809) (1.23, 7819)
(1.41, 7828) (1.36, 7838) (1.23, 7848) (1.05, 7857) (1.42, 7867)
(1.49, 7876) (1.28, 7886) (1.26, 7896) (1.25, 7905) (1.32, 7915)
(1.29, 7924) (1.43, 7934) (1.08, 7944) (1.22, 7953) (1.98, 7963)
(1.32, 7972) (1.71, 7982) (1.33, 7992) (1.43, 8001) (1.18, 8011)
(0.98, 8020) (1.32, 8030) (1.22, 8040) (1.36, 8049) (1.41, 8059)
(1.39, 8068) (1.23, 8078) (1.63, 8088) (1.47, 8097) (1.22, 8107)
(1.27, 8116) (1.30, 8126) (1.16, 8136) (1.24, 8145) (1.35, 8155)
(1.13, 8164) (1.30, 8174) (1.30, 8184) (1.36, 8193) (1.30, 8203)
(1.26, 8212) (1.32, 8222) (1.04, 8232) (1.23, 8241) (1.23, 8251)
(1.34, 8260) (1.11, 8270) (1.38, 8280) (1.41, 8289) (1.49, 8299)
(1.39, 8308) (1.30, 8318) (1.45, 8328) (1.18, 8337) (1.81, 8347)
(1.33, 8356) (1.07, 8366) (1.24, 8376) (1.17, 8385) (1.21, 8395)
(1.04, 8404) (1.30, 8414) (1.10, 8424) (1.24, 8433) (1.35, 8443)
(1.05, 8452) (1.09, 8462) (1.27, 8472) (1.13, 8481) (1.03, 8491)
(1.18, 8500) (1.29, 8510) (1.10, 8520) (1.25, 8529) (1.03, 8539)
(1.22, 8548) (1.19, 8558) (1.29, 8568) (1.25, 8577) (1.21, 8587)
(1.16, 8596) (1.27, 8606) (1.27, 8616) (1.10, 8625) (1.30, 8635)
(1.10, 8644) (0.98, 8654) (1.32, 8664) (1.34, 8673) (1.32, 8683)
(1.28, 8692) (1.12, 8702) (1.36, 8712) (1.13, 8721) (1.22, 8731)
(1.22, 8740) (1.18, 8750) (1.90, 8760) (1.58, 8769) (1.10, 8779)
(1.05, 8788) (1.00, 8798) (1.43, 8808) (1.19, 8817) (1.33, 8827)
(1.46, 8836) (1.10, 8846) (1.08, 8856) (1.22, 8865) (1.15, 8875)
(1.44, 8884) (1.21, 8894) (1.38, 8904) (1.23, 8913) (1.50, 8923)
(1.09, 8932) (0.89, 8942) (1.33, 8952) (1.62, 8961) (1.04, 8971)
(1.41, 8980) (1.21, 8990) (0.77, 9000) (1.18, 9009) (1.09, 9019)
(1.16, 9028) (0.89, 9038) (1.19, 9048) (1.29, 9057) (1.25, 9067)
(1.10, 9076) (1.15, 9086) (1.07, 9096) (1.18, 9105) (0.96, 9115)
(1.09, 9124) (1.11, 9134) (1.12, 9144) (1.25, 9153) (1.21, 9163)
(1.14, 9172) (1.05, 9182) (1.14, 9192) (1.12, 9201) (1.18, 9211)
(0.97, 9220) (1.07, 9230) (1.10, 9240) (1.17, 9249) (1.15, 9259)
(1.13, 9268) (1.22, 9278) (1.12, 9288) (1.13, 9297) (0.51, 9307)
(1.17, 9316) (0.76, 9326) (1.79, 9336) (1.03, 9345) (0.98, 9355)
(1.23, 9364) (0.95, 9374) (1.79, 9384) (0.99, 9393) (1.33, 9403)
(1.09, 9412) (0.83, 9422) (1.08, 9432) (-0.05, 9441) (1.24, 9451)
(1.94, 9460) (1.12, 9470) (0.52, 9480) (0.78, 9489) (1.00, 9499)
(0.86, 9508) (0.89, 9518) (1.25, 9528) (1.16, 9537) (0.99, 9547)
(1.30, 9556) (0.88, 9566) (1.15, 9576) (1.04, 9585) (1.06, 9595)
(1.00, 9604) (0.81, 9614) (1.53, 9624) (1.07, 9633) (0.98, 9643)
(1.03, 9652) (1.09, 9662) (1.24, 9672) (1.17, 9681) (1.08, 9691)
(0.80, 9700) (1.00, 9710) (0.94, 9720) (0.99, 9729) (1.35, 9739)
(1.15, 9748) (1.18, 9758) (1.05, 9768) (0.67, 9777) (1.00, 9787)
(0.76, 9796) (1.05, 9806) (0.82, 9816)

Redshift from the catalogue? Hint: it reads 0.19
